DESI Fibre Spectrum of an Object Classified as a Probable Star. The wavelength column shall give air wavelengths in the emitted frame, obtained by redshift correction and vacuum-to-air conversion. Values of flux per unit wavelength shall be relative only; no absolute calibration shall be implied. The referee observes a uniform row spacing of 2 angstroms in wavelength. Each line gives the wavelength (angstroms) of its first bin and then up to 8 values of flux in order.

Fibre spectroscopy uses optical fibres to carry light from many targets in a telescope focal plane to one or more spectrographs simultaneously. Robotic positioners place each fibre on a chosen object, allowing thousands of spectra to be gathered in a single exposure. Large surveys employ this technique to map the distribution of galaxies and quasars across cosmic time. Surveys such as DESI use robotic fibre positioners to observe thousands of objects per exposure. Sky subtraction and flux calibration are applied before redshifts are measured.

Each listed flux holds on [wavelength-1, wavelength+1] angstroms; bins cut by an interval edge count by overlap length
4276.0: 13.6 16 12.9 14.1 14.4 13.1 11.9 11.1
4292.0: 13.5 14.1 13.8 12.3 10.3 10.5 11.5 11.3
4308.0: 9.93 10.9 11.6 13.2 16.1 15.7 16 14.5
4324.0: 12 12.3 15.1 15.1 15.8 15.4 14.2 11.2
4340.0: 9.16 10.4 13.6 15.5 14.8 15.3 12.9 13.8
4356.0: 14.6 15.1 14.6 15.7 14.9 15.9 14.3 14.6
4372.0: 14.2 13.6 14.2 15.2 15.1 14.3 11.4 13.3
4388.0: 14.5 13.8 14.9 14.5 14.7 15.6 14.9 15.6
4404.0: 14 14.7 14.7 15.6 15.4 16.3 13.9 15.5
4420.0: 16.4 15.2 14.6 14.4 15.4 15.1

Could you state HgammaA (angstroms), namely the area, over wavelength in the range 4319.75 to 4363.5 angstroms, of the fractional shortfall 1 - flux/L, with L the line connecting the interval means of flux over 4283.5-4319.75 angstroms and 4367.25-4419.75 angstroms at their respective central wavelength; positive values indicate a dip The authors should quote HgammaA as -1.6 angstroms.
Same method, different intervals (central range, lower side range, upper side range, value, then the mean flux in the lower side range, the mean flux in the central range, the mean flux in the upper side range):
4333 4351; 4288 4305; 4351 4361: 0.6 angstroms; 12.1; 13.3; 14.2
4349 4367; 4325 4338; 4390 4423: -0.2 angstroms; 14.4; 14.8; 15.1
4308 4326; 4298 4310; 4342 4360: -2.5 angstroms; 10.9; 13.5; 14.2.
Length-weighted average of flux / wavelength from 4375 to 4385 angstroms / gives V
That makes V 14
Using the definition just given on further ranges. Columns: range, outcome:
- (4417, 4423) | 15.7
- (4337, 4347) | 12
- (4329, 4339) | 14.3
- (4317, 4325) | 14.6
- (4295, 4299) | 13.1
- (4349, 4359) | 14.3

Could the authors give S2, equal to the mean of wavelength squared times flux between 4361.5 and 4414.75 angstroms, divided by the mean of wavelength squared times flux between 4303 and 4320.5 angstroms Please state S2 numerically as 1.18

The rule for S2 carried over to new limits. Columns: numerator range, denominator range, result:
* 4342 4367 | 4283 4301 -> 1.18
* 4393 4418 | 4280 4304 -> 1.25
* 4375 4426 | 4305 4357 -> 1.13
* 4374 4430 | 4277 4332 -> 1.17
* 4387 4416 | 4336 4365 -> 1.11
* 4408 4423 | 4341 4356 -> 1.15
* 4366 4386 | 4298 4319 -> 1.20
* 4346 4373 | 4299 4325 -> 1.19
